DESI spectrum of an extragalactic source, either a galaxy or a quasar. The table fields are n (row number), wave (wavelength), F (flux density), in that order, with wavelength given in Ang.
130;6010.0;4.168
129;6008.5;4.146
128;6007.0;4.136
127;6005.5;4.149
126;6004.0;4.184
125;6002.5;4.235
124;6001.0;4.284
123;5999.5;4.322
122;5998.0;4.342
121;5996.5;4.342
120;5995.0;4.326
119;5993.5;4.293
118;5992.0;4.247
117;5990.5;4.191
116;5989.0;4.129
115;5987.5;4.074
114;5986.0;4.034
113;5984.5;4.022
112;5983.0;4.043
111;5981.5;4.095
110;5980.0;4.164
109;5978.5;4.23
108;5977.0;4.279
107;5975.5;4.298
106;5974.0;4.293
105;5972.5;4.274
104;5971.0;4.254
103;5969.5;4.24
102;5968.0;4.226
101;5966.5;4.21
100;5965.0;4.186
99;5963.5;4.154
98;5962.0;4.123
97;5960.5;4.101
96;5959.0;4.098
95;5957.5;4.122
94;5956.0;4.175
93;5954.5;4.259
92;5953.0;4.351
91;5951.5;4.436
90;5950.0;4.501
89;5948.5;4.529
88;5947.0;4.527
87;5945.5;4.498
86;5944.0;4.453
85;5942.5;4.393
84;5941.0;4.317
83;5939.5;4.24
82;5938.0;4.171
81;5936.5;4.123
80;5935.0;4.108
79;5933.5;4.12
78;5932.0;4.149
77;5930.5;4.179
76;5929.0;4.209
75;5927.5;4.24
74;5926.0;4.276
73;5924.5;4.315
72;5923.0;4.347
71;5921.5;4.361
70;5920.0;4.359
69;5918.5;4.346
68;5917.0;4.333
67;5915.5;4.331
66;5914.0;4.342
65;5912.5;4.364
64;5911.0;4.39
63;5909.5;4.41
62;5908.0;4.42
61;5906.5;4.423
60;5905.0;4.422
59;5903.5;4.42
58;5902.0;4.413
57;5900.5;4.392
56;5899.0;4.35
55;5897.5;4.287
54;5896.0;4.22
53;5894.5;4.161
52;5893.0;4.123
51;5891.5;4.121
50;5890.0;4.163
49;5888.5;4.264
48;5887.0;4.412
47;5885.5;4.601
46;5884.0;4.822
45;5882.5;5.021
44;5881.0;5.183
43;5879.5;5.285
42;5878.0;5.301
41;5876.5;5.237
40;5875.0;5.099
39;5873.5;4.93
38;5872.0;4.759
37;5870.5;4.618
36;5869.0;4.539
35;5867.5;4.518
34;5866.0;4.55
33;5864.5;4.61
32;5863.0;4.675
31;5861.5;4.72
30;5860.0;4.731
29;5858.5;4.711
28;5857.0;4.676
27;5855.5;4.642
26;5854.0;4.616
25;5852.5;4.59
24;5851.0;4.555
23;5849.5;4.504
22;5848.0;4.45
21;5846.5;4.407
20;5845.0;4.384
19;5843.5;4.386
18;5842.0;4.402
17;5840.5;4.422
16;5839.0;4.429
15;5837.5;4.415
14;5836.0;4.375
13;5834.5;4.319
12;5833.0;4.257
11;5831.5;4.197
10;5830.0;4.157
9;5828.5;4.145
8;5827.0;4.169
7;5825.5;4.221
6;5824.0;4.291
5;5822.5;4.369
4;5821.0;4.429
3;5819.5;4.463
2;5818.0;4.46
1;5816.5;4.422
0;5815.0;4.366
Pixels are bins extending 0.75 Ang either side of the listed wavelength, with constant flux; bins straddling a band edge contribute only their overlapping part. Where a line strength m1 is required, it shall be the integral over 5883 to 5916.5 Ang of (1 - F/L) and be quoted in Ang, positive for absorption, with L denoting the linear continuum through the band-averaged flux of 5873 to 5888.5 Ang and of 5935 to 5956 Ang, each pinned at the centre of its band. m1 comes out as 2.9 Ang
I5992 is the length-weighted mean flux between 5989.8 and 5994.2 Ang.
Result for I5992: 4.24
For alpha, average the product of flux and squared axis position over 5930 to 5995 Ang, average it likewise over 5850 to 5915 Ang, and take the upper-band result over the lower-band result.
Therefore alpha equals 0.95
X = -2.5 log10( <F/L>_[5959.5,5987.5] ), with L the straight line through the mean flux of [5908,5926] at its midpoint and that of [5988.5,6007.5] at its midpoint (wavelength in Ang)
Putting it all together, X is 0.03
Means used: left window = 4.35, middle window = 4.18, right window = 4.25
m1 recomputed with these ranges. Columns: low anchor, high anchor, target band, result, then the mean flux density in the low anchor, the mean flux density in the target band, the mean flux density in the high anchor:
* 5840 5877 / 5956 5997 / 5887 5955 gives 1.2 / 4.63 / 4.32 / 4.19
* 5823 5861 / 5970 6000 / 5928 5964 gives 0.0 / 4.42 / 4.26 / 4.21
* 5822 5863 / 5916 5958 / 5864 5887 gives -2.5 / 4.43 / 4.86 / 4.3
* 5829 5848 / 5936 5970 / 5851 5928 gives -3.9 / 4.35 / 4.54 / 4.28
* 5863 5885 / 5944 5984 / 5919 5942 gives 1.3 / 4.88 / 4.24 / 4.26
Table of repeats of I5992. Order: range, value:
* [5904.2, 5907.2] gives 4.42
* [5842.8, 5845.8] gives 4.39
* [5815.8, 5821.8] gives 4.44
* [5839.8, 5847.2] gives 4.4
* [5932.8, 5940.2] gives 4.15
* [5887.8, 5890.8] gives 4.21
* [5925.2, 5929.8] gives 4.24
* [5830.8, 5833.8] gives 4.23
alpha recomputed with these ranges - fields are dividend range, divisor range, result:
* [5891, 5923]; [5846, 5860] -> 0.96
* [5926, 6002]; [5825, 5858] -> 1.00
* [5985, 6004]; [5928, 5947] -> 1.01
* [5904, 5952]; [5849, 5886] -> 0.92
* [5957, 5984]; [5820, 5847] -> 1.02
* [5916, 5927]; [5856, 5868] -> 0.95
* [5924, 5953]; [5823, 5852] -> 1.03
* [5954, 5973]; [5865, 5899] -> 0.93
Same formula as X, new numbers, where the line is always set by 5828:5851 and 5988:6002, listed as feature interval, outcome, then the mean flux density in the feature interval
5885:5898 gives 0.02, 4.25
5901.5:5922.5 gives -0.02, 4.38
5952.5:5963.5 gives 0.03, 4.17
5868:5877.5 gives -0.12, 4.87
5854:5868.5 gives -0.07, 4.64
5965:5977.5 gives 0.01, 4.25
